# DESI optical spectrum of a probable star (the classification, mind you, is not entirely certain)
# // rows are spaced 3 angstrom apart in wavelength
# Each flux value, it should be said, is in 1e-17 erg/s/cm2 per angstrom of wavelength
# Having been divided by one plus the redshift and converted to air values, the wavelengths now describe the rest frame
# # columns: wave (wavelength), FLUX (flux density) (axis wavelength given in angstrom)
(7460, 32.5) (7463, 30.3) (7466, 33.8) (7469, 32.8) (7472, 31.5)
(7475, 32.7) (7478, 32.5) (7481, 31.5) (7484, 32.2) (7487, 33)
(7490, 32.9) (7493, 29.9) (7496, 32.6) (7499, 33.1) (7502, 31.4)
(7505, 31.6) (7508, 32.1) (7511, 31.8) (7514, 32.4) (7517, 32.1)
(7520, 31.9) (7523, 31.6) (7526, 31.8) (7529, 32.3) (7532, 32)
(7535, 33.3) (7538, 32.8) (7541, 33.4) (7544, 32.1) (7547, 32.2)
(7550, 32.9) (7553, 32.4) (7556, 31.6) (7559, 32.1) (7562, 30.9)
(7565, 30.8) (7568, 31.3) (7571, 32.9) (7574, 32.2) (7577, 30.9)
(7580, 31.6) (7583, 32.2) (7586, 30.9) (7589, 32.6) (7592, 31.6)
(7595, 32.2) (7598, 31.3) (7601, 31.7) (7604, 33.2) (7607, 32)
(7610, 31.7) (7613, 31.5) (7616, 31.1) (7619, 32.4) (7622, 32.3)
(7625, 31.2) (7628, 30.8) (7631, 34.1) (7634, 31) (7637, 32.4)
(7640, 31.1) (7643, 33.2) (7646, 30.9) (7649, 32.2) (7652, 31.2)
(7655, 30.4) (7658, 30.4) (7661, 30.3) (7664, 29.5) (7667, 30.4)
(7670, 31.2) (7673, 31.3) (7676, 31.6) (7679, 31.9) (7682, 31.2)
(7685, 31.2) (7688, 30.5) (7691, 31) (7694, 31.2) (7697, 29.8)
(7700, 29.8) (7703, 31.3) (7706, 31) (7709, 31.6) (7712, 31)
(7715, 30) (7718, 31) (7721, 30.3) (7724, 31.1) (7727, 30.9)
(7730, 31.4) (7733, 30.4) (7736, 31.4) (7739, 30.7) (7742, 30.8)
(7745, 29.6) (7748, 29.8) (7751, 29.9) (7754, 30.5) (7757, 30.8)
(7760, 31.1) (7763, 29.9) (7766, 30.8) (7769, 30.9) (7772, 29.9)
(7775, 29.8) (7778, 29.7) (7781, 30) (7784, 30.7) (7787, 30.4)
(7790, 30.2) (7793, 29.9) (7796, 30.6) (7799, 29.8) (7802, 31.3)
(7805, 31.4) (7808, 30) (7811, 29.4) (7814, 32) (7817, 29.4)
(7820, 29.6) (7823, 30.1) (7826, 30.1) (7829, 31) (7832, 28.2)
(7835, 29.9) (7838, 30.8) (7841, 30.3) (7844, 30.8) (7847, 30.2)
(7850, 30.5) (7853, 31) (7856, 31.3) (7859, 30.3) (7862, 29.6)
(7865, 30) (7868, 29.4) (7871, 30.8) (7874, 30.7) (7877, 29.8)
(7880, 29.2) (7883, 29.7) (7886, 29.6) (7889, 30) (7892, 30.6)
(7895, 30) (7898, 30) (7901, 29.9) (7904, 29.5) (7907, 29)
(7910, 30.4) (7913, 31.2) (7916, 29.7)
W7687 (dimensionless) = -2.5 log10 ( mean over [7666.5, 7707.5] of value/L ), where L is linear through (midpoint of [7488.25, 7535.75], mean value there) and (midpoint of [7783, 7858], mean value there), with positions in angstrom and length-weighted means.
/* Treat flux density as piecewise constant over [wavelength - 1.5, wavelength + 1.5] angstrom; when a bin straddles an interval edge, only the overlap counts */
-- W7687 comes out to 0.00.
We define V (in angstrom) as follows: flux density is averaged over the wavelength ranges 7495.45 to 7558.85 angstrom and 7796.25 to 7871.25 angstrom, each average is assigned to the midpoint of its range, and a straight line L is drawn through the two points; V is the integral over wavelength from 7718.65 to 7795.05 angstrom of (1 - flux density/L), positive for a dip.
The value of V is 0.8 angstrom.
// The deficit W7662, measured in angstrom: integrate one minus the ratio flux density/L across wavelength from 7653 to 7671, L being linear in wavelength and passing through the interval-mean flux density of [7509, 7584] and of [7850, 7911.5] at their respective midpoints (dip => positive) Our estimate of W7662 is 0.57 angstrom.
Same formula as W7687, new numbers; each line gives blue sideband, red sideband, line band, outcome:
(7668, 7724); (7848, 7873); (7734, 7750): 0.012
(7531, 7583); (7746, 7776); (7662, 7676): 0.015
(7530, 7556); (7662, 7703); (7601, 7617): -0.005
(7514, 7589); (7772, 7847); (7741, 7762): 0.010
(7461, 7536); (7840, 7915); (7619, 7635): -0.017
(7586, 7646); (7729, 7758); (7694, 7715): 0.007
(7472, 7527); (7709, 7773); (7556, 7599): -0.003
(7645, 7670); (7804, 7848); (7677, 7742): -0.013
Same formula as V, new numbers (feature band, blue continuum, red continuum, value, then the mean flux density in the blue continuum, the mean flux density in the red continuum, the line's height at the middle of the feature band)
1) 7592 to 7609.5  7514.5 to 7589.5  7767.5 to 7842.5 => -0.19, 32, 30.2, 31.7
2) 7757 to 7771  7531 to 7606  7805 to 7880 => 0.04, 32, 30.2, 30.7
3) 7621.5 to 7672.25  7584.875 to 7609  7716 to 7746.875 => 0.31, 31.9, 30.7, 31.5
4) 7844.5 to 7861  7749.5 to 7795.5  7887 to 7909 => -0.34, 30.3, 29.9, 30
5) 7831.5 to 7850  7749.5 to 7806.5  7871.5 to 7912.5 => -0.02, 30.4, 29.9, 30.1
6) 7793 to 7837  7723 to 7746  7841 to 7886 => 0.35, 30.8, 30.2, 30.4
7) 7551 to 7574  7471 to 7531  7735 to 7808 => -0.07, 32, 30.4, 31.7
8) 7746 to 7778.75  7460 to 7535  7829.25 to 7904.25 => 0.42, 32.1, 30.1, 30.7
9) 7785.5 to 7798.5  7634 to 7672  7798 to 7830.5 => 0.10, 31.1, 30.4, 30.5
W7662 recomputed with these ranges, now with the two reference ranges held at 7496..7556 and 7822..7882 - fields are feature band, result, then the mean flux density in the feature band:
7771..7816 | 0.34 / 30.3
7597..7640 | -0.28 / 31.9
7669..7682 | -0.07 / 31.5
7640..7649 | -0.12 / 31.9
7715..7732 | 0.09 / 30.8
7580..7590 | 0.02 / 31.8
